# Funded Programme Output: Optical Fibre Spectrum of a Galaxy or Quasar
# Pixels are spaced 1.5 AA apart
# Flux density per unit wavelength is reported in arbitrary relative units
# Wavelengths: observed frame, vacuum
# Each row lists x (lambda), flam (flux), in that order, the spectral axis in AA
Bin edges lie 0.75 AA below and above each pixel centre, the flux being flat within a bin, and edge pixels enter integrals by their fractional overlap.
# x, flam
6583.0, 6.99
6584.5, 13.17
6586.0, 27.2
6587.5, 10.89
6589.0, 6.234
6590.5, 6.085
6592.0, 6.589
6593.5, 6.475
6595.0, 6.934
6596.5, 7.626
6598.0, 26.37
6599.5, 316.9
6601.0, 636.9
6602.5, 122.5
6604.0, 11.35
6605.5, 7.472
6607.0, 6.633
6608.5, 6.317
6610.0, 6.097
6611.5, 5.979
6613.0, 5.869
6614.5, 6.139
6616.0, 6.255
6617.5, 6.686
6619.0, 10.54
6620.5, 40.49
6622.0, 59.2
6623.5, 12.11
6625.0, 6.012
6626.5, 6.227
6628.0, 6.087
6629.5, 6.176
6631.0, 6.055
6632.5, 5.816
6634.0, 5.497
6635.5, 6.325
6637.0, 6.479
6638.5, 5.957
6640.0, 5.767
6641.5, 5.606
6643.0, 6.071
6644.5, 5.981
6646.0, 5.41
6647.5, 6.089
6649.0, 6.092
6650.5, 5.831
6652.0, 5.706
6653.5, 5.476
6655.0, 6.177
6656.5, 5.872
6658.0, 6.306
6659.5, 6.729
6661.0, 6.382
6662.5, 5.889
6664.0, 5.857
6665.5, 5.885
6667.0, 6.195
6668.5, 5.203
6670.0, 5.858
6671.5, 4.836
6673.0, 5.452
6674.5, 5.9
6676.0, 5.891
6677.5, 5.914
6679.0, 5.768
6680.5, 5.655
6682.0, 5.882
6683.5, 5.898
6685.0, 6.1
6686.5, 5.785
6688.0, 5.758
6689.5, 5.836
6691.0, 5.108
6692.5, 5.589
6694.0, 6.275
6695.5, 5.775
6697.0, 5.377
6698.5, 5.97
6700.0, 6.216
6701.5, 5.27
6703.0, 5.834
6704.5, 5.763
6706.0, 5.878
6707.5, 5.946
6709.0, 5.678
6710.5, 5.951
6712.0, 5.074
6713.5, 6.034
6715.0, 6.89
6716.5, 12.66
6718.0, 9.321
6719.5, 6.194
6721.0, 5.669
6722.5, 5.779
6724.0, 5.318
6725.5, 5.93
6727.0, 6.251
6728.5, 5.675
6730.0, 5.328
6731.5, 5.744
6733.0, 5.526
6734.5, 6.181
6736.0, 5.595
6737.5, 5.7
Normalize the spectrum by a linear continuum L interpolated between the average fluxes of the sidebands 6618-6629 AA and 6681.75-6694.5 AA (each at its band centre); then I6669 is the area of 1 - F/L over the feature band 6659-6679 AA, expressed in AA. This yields 8.0 AA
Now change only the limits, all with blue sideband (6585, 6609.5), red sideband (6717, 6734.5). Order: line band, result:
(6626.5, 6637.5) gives 9.8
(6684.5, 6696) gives 8.8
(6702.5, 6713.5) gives 6.9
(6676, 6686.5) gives 8.4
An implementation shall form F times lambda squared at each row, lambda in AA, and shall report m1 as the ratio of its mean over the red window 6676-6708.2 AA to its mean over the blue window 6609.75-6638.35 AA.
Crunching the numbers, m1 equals 0.53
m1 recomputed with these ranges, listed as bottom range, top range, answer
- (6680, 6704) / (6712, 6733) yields 1.15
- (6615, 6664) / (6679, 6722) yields 0.70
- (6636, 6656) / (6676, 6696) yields 0.99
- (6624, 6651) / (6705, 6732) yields 1.09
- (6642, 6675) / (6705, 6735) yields 1.10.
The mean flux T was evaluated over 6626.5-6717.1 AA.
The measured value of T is 5.97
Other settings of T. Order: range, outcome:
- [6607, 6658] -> 8.91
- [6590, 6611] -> 83.9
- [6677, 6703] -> 5.78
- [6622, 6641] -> 8.61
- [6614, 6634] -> 13.5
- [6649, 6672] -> 5.9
